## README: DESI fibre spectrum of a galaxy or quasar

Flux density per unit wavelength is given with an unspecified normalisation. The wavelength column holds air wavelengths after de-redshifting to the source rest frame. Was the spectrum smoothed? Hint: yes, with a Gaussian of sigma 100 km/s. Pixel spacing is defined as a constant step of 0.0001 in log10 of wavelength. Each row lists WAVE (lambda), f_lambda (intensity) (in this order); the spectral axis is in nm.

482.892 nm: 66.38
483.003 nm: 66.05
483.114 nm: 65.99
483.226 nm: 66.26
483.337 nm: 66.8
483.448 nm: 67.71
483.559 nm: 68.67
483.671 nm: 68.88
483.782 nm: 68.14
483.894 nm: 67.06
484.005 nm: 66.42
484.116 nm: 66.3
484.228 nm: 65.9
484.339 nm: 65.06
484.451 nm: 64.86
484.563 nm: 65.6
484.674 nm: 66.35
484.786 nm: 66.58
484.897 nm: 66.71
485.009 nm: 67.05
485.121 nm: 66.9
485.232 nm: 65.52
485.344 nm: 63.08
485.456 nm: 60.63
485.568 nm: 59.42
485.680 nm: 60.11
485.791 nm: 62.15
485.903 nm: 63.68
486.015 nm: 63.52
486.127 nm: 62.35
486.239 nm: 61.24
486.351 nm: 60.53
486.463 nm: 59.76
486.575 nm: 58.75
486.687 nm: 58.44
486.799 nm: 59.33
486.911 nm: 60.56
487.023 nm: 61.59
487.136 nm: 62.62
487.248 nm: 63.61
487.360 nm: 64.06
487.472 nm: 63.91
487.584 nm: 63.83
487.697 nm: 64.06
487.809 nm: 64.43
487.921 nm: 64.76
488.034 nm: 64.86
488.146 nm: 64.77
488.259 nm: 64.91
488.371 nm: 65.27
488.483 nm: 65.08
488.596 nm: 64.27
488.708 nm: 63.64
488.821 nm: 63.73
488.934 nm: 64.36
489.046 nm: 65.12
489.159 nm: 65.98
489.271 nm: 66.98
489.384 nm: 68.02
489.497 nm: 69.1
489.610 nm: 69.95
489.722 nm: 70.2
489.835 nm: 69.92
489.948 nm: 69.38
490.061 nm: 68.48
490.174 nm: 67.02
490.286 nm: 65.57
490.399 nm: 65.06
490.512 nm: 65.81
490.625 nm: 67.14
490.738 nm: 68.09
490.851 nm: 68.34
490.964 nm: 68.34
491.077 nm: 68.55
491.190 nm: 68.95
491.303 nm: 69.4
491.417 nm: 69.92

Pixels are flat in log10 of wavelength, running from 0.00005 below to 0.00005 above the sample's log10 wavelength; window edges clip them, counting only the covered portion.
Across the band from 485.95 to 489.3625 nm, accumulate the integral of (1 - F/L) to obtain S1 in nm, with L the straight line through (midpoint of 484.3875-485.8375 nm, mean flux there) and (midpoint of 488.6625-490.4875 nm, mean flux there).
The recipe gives 0.13 nm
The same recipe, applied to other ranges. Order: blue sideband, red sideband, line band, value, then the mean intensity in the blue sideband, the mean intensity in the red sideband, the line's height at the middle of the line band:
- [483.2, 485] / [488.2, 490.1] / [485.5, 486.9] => 0.13 nm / 66.7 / 66.7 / 66.7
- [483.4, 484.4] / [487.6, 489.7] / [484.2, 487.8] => 0.18 nm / 67.1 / 65.6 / 66.4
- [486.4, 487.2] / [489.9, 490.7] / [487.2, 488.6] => -0.05 nm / 60.2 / 67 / 62.3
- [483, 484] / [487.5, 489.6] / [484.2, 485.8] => 0.05 nm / 67.3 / 65.2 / 66.7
